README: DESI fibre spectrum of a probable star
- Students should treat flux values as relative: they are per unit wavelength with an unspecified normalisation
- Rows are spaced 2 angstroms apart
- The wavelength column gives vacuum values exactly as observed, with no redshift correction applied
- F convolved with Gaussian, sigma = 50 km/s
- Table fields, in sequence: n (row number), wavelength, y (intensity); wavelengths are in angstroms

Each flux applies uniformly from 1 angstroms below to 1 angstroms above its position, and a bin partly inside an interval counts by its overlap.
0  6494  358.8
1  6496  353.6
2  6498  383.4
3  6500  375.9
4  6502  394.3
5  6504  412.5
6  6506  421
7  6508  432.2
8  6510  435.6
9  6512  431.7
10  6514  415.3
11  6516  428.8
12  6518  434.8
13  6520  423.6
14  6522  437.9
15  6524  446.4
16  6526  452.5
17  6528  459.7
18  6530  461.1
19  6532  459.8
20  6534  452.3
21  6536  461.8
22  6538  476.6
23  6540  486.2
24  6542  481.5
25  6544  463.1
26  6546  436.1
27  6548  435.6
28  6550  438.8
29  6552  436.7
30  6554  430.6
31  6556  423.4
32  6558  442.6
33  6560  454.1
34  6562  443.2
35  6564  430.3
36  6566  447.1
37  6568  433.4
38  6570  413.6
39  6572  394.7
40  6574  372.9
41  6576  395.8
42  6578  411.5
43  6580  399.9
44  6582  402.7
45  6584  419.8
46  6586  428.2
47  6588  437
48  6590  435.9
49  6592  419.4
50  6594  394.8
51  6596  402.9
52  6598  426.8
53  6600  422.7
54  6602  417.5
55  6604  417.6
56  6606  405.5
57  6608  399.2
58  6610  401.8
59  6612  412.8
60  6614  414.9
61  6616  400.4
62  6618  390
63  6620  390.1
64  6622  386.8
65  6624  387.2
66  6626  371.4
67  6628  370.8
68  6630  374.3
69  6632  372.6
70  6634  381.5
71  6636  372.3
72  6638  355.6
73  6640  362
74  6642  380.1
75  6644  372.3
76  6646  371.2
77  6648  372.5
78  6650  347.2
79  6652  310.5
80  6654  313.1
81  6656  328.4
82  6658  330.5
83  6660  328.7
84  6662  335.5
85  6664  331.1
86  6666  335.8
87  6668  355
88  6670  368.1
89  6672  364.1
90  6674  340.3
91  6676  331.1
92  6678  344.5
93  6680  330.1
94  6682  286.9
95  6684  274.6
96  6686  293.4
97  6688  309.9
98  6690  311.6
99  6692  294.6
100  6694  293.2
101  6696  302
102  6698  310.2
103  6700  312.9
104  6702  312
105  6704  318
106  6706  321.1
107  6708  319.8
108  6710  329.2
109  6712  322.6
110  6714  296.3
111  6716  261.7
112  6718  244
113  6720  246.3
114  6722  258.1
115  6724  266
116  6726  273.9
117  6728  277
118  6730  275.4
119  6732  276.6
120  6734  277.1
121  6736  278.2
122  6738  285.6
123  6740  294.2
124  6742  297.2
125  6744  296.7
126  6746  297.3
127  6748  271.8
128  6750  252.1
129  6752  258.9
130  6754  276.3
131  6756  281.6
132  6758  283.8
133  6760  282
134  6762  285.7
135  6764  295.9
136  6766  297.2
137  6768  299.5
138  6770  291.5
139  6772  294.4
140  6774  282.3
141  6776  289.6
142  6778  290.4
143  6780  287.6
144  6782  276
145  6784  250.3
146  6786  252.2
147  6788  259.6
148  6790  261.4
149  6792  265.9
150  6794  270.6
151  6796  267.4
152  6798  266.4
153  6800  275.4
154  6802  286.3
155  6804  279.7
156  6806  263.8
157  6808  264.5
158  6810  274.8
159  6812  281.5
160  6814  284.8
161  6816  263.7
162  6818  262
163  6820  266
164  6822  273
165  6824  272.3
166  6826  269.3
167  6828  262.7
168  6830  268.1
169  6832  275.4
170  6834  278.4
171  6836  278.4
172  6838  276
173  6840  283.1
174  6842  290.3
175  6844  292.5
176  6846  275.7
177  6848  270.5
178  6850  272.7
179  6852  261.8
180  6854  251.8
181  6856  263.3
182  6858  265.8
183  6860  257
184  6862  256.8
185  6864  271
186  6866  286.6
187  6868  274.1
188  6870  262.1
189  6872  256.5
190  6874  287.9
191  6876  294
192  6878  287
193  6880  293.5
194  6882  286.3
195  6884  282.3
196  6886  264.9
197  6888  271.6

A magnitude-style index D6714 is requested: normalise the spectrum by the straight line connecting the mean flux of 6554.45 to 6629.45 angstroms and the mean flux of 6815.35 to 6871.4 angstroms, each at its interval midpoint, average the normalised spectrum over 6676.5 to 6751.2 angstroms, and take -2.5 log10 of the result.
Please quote 0.17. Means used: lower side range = 411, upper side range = 271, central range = 292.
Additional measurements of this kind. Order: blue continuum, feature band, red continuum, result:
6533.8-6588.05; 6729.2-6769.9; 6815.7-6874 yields 0.15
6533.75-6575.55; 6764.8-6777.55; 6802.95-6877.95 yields 0.07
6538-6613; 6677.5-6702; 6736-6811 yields 0.12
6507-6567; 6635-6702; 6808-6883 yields 0.12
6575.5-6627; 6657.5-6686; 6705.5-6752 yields 0.02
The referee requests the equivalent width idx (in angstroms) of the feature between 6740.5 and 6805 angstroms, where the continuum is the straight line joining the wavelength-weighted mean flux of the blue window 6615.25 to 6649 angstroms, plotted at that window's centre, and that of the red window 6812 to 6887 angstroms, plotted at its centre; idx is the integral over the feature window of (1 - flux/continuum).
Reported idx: 6.5 angstroms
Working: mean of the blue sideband 377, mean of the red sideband 274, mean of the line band 279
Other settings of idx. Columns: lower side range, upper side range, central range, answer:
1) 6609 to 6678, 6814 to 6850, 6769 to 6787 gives 1.23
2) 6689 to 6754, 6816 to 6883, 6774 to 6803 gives 0.90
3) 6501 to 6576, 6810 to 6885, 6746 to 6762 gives 2.40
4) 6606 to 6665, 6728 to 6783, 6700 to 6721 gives 1.21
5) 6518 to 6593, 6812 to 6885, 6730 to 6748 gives 2.59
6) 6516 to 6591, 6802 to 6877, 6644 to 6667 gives 2.42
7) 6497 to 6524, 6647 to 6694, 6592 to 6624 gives -3.76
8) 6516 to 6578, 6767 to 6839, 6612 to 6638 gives 0.35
